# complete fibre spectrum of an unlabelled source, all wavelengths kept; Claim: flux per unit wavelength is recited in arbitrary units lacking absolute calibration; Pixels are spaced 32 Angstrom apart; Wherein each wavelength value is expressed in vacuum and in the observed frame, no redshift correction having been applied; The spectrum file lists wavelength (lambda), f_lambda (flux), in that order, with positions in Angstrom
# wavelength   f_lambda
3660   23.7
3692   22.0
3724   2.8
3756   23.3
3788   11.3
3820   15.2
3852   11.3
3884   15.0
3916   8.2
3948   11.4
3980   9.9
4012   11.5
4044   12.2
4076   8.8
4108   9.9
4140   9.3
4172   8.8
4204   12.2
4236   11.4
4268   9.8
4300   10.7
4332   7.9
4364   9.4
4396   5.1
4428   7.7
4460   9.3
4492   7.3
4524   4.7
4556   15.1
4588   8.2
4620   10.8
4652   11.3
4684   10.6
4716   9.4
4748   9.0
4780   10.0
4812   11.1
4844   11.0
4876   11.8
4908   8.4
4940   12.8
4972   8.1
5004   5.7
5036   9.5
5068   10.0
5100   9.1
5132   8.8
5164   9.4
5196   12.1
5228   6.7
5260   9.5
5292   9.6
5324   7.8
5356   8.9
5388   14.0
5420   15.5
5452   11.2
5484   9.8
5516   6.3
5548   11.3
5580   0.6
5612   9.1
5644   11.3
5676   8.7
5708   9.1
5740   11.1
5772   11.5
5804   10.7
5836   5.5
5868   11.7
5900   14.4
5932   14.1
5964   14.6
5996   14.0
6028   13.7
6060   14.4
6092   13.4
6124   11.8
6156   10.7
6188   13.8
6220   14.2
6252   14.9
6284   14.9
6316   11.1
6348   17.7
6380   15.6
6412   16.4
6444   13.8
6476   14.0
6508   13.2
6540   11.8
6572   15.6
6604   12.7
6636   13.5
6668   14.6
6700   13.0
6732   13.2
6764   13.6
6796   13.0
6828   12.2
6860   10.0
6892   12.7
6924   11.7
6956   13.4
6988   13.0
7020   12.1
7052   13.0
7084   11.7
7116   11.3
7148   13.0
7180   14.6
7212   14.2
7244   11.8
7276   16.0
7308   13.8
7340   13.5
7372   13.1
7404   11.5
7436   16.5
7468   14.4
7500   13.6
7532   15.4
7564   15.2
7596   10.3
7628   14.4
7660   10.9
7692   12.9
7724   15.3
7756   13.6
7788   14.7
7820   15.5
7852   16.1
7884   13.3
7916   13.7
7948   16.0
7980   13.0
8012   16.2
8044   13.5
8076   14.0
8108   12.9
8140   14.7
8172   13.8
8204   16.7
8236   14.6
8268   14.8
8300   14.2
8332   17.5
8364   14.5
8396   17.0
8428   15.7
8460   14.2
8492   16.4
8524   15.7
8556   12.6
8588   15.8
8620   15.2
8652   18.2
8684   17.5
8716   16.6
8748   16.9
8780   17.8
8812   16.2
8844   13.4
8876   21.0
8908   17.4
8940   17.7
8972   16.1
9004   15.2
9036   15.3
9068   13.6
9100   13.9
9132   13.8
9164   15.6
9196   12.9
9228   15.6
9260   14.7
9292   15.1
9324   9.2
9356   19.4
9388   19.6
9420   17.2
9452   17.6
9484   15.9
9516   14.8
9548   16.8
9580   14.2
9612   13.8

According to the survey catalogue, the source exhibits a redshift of 0.377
